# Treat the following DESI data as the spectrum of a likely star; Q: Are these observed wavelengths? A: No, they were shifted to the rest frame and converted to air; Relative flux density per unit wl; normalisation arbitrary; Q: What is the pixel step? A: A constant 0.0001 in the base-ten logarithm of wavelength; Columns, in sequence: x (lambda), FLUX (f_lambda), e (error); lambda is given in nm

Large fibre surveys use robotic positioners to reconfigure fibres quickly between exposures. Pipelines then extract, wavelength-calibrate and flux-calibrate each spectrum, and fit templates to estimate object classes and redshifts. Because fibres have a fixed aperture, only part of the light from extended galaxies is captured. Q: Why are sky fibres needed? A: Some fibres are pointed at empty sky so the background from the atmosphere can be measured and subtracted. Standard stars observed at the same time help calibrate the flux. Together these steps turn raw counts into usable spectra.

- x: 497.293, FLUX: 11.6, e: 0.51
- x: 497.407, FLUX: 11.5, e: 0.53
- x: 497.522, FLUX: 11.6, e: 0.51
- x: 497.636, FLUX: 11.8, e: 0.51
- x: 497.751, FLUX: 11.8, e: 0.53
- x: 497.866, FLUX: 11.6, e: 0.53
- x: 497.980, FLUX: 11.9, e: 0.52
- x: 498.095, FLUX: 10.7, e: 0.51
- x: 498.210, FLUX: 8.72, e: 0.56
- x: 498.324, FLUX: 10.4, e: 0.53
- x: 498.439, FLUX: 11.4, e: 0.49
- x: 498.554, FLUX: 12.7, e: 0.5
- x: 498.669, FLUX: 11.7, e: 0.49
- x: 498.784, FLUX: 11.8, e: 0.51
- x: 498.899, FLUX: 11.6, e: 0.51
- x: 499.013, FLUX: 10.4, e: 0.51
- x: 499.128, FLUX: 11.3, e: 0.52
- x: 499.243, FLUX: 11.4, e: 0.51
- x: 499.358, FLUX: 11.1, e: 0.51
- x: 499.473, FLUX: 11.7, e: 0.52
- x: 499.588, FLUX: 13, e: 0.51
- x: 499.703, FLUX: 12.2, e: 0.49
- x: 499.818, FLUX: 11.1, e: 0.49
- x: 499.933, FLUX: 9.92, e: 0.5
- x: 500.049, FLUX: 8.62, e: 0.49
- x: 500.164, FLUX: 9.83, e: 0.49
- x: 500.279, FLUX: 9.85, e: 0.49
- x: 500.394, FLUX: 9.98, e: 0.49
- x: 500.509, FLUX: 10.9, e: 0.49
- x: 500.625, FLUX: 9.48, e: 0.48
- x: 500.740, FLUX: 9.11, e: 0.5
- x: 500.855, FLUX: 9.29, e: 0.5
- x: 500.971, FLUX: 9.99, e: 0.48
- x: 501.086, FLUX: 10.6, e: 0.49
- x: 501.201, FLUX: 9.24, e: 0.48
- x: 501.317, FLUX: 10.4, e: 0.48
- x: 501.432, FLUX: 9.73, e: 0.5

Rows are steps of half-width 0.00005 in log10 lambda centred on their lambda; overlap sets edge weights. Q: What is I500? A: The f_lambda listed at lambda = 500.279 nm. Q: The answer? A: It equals 9.85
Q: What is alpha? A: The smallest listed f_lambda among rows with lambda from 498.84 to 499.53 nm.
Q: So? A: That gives 10.4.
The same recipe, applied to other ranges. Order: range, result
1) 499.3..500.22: 8.62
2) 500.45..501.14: 9.11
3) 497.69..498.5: 8.72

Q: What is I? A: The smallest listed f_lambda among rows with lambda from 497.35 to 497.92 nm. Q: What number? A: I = 11.5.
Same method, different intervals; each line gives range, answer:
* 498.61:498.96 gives 11.6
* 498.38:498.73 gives 11.4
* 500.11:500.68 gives 9.48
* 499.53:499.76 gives 12.2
